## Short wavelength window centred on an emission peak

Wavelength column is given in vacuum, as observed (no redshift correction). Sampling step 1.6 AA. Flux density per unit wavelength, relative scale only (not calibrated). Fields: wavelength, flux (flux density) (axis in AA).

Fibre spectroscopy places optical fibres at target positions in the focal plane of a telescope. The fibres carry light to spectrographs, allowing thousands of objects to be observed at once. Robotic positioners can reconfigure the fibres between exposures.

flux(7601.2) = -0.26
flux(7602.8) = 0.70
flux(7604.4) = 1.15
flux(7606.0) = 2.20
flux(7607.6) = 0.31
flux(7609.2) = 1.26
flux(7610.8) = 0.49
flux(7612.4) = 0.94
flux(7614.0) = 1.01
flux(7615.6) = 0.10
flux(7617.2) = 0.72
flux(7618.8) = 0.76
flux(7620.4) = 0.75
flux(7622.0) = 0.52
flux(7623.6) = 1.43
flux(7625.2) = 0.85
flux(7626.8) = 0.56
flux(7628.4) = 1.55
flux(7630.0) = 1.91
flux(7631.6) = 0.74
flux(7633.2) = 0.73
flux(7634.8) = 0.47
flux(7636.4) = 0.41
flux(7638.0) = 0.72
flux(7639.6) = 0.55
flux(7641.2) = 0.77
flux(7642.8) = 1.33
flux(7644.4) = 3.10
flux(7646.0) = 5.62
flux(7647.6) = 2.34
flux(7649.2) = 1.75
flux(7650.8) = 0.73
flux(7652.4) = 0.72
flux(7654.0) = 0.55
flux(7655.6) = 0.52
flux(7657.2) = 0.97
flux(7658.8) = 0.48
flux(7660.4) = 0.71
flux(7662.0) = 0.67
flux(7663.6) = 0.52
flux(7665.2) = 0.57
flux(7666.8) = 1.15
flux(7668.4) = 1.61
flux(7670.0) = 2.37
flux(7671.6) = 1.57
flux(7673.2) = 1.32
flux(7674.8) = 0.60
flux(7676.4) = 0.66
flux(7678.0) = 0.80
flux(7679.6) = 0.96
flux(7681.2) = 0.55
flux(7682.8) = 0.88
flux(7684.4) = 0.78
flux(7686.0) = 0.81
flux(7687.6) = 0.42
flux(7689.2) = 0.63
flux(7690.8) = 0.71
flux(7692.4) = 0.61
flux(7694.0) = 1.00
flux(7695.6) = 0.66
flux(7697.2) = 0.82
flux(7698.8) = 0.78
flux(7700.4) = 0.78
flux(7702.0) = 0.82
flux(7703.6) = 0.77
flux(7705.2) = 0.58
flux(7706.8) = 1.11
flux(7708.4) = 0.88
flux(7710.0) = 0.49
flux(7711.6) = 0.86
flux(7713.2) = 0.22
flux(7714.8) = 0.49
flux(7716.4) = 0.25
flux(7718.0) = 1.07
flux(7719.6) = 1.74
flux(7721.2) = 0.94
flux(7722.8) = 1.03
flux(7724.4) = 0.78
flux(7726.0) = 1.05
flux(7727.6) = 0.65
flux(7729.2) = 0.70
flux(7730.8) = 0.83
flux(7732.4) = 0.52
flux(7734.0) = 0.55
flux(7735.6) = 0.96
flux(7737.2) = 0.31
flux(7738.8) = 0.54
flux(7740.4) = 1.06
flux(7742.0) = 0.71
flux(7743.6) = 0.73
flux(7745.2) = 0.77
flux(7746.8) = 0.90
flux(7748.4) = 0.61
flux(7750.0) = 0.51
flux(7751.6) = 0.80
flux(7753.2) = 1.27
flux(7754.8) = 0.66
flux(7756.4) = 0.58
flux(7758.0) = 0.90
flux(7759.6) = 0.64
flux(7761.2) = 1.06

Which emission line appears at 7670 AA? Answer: [N II] 6583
